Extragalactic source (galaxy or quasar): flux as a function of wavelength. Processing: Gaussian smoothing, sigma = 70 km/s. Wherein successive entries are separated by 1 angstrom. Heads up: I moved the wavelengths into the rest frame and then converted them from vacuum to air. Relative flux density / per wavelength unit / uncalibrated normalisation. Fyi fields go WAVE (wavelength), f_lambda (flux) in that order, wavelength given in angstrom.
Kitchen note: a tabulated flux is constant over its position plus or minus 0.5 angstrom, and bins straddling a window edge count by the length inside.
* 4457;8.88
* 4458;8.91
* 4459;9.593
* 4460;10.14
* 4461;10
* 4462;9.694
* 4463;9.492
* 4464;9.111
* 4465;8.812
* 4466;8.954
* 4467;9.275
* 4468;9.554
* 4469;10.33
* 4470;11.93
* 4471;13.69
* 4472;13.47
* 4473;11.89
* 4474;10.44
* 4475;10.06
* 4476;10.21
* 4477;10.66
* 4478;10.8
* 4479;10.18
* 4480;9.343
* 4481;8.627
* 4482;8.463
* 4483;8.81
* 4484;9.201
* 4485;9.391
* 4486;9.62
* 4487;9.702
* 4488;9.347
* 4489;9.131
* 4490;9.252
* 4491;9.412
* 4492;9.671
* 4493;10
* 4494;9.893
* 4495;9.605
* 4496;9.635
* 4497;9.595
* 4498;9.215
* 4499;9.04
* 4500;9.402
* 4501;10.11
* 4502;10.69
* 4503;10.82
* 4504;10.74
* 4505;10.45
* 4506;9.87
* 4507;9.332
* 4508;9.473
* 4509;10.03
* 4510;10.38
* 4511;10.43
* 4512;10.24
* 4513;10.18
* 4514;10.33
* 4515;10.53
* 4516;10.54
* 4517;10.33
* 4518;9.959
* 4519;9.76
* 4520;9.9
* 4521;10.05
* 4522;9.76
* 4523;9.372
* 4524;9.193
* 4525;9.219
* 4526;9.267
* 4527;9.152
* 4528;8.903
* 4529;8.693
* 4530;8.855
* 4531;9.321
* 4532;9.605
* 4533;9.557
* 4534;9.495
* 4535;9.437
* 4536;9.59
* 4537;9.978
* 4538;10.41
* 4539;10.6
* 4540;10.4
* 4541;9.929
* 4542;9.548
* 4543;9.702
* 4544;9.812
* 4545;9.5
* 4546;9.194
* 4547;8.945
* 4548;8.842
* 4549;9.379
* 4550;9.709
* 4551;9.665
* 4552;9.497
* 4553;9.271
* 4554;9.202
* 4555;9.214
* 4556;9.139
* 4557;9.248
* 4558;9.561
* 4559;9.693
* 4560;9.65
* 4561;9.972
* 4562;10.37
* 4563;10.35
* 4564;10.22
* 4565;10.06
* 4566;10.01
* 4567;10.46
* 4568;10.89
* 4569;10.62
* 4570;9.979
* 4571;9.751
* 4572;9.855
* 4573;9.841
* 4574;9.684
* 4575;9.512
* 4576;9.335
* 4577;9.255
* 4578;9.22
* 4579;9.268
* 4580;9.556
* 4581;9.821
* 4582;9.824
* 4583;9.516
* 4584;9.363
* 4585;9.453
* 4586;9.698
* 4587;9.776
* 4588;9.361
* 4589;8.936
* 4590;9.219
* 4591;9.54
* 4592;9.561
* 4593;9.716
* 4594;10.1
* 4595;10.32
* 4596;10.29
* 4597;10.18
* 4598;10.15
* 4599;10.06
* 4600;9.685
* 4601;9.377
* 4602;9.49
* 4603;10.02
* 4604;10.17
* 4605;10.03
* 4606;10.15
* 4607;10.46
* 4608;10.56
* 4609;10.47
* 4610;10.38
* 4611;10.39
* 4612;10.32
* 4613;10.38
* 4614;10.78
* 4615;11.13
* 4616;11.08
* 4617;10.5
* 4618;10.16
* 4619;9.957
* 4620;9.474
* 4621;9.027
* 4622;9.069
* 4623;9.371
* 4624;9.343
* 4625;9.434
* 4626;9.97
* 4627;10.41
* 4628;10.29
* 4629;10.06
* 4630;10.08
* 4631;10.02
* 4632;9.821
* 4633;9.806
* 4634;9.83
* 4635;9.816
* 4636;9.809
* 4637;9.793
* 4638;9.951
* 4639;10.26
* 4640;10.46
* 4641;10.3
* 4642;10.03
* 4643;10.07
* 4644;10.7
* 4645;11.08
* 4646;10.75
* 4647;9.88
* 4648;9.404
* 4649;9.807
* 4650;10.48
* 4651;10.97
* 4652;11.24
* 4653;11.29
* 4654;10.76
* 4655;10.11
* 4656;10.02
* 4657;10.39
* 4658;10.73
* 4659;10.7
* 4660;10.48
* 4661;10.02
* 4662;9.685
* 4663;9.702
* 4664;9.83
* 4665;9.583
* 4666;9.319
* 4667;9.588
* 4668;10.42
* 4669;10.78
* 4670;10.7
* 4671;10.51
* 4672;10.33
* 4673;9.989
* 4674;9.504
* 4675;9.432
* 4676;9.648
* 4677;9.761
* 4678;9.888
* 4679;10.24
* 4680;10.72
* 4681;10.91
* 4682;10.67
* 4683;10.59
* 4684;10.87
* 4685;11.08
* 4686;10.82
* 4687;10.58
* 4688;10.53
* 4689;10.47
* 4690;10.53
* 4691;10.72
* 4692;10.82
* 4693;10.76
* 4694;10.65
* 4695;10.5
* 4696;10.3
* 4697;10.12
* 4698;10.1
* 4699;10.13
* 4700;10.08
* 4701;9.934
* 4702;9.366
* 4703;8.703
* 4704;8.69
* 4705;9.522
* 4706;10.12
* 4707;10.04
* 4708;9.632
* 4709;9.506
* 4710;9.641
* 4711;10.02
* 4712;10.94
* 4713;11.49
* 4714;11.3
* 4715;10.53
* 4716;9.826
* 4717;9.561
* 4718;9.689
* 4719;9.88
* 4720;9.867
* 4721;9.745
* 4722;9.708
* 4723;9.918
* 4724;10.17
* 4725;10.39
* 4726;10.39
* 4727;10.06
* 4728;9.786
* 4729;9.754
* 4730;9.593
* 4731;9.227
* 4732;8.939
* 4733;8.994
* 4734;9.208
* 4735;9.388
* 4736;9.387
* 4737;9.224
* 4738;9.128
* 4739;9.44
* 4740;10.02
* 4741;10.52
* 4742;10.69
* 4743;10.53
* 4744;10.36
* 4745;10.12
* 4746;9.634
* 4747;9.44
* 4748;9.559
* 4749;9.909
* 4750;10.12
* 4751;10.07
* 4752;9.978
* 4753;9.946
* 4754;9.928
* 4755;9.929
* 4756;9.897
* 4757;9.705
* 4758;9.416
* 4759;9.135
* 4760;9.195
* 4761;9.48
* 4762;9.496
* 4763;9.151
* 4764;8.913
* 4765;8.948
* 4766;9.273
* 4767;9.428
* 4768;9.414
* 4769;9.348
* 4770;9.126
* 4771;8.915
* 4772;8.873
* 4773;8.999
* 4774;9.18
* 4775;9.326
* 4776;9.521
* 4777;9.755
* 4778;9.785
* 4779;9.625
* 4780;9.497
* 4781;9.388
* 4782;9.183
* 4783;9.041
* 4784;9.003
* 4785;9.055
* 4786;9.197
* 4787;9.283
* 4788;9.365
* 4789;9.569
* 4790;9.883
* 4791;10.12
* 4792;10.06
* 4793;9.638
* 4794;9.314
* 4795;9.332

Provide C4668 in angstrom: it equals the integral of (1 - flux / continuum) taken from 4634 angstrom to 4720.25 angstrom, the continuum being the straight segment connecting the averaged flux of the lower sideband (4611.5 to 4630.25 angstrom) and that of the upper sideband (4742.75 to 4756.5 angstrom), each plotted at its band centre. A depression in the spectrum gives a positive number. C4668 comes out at -1.8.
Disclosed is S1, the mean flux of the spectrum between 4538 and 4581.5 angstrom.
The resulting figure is 9.72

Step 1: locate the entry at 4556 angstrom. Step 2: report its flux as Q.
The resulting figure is 9.139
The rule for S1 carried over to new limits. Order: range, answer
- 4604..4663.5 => 10.2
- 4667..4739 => 10.1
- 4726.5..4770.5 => 9.61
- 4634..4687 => 10.3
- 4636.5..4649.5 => 10.2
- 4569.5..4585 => 9.58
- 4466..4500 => 9.96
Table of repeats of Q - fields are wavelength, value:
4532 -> 9.605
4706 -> 10.12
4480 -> 9.343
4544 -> 9.812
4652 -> 11.24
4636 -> 9.809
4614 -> 10.78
